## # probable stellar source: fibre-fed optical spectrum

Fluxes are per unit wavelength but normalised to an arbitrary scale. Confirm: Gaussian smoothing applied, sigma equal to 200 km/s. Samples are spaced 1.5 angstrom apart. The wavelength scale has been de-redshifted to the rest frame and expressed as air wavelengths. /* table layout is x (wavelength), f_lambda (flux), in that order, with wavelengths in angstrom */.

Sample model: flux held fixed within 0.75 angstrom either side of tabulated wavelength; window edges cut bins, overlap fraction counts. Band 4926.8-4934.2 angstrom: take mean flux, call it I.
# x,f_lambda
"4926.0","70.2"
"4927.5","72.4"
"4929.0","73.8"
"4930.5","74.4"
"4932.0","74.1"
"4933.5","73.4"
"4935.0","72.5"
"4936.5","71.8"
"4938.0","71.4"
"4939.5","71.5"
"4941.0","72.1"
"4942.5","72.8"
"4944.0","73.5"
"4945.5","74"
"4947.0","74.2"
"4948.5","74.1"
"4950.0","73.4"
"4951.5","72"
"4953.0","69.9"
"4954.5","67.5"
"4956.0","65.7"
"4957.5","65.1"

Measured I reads 73.6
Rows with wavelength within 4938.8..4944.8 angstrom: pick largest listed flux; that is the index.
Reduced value 73.5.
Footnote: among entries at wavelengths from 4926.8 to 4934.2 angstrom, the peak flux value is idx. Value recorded 74.4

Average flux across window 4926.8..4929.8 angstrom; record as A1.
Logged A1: 73.1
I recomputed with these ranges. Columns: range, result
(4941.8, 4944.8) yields 73.2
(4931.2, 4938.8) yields 72.6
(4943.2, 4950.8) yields 73.8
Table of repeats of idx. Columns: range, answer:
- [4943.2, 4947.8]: 74.2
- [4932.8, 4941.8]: 73.4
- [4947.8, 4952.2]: 74.1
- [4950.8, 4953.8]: 72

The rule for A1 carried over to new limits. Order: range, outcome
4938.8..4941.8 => 71.8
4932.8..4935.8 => 72.9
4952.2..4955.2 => 68.8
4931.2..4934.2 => 73.8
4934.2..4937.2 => 72.2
